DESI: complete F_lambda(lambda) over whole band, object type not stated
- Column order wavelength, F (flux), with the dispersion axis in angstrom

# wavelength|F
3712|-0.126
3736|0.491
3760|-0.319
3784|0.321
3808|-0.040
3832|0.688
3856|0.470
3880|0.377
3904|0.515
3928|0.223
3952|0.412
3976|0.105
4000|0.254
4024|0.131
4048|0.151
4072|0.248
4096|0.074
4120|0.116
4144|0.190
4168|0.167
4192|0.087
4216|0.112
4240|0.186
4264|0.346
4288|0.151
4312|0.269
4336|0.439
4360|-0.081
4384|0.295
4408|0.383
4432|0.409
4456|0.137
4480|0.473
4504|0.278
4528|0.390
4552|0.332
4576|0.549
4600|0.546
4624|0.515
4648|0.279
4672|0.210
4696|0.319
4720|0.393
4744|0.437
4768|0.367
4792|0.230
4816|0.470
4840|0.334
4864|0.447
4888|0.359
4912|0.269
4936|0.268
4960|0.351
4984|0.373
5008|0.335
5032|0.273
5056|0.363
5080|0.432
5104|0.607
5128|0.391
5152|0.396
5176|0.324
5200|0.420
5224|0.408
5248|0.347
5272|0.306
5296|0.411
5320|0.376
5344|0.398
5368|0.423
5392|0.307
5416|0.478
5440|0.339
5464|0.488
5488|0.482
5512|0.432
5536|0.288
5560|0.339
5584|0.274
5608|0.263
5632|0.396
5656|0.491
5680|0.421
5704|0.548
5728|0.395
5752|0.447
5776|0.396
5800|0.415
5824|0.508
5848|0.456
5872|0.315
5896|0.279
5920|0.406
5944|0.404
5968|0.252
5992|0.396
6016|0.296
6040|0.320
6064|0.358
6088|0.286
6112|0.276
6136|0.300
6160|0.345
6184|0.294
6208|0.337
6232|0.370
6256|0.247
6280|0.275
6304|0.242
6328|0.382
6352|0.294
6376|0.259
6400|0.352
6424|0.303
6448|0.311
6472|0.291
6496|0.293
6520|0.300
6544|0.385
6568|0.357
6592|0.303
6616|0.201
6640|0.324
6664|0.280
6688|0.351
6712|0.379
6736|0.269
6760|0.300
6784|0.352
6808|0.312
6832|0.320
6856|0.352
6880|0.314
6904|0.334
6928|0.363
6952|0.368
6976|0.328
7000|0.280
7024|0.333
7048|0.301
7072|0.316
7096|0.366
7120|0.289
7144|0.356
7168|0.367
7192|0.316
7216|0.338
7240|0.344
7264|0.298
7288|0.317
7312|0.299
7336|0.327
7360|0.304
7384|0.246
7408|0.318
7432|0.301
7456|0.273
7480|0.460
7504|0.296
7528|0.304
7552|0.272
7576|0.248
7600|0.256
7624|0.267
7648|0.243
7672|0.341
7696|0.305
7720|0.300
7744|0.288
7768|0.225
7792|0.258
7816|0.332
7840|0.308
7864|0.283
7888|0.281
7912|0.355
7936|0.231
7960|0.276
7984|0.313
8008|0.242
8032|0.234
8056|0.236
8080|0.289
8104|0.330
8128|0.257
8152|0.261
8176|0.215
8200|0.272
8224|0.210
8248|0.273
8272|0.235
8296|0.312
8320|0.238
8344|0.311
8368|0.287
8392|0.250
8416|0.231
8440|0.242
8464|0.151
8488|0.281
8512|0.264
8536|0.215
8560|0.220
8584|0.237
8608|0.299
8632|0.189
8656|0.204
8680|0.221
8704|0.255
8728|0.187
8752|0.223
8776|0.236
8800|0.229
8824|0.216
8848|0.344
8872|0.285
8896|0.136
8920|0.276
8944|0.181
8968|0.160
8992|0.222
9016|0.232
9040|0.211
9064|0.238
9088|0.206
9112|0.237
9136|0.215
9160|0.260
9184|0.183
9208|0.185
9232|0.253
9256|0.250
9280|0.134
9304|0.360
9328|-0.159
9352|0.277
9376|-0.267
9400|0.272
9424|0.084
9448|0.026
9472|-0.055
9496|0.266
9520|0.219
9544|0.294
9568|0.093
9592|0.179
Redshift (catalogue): 0.141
